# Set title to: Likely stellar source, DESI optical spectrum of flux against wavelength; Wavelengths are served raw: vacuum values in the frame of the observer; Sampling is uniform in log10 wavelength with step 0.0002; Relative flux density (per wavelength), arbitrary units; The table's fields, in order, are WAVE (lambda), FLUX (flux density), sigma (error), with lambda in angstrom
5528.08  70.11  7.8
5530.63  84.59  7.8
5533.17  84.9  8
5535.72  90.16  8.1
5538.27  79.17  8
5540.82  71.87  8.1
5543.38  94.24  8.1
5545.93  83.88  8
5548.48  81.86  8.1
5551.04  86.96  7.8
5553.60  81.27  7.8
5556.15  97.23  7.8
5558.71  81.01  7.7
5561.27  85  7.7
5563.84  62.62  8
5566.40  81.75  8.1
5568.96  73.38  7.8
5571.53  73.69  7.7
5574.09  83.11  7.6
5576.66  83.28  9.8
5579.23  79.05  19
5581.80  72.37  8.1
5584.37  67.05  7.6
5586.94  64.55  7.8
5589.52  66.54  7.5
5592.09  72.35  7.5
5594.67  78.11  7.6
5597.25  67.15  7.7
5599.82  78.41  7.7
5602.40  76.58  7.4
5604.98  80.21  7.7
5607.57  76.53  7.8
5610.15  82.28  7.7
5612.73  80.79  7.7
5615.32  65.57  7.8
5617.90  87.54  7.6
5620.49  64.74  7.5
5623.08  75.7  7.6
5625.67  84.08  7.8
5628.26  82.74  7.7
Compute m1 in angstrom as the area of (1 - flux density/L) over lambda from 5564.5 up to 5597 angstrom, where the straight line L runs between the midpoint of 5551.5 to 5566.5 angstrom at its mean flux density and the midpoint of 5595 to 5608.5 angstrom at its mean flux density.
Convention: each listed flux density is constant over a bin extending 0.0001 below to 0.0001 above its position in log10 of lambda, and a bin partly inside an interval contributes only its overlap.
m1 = 1.9 angstrom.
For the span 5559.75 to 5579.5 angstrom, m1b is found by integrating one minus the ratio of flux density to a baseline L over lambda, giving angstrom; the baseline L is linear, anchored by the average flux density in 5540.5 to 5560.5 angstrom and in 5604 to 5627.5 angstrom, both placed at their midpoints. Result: 1.3 angstrom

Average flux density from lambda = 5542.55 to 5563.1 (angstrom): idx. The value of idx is 85.6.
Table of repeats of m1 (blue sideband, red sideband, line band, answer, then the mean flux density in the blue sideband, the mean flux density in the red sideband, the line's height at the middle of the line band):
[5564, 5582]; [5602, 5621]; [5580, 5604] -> 1.8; 77.5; 77.3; 77.4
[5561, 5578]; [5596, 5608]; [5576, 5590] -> 0.8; 77.1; 75.8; 76.5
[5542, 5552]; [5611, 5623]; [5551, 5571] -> 0.9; 86.5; 75.1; 84.3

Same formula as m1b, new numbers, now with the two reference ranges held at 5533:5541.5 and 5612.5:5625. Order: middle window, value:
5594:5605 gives 0.1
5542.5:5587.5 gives -0.1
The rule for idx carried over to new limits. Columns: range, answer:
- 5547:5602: 77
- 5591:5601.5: 74.1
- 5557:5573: 76.9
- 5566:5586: 76.3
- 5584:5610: 73.4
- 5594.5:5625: 76.2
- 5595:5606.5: 75.8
